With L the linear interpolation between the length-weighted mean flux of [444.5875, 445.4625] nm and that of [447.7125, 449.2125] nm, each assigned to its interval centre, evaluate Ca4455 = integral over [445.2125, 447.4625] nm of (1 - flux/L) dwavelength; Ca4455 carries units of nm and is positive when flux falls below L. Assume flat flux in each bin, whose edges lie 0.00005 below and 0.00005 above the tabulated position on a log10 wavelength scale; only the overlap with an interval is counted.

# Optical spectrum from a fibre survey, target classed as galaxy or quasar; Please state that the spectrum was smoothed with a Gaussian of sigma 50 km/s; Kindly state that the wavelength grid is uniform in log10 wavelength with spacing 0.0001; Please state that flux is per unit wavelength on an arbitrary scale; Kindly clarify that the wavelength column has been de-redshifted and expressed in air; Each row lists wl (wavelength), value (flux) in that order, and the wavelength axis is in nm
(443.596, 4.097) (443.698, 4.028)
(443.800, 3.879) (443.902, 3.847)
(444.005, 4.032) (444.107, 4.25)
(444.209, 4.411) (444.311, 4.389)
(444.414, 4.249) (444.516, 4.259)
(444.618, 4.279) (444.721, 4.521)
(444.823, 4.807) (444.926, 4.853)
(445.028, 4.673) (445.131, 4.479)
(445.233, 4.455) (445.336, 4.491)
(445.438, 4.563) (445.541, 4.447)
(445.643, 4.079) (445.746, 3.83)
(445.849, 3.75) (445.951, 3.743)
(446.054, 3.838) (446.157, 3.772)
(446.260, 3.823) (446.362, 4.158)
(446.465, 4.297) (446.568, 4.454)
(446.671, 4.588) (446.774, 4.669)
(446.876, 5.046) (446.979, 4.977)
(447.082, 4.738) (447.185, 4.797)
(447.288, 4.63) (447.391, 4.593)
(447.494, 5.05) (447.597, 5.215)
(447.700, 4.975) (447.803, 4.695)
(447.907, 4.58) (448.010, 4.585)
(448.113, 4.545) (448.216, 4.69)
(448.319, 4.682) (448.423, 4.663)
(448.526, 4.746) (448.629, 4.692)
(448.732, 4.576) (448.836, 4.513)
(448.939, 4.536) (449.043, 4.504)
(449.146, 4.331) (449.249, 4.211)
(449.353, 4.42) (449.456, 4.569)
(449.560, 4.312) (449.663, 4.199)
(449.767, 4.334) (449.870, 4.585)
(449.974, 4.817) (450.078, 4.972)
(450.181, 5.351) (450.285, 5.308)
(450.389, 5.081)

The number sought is 0.112 nm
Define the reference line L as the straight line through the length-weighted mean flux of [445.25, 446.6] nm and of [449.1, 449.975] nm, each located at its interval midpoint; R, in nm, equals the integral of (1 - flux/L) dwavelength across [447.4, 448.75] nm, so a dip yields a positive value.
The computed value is -0.15 nm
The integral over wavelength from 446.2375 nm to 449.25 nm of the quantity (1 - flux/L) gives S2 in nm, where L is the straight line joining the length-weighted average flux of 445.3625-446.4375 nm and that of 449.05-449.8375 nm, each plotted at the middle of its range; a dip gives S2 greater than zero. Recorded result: -0.31 nm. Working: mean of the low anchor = 4.02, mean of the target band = 4.63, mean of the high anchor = 4.36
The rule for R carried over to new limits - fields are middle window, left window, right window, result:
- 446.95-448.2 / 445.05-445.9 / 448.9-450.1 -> -0.11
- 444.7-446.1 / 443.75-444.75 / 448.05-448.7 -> 0.00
